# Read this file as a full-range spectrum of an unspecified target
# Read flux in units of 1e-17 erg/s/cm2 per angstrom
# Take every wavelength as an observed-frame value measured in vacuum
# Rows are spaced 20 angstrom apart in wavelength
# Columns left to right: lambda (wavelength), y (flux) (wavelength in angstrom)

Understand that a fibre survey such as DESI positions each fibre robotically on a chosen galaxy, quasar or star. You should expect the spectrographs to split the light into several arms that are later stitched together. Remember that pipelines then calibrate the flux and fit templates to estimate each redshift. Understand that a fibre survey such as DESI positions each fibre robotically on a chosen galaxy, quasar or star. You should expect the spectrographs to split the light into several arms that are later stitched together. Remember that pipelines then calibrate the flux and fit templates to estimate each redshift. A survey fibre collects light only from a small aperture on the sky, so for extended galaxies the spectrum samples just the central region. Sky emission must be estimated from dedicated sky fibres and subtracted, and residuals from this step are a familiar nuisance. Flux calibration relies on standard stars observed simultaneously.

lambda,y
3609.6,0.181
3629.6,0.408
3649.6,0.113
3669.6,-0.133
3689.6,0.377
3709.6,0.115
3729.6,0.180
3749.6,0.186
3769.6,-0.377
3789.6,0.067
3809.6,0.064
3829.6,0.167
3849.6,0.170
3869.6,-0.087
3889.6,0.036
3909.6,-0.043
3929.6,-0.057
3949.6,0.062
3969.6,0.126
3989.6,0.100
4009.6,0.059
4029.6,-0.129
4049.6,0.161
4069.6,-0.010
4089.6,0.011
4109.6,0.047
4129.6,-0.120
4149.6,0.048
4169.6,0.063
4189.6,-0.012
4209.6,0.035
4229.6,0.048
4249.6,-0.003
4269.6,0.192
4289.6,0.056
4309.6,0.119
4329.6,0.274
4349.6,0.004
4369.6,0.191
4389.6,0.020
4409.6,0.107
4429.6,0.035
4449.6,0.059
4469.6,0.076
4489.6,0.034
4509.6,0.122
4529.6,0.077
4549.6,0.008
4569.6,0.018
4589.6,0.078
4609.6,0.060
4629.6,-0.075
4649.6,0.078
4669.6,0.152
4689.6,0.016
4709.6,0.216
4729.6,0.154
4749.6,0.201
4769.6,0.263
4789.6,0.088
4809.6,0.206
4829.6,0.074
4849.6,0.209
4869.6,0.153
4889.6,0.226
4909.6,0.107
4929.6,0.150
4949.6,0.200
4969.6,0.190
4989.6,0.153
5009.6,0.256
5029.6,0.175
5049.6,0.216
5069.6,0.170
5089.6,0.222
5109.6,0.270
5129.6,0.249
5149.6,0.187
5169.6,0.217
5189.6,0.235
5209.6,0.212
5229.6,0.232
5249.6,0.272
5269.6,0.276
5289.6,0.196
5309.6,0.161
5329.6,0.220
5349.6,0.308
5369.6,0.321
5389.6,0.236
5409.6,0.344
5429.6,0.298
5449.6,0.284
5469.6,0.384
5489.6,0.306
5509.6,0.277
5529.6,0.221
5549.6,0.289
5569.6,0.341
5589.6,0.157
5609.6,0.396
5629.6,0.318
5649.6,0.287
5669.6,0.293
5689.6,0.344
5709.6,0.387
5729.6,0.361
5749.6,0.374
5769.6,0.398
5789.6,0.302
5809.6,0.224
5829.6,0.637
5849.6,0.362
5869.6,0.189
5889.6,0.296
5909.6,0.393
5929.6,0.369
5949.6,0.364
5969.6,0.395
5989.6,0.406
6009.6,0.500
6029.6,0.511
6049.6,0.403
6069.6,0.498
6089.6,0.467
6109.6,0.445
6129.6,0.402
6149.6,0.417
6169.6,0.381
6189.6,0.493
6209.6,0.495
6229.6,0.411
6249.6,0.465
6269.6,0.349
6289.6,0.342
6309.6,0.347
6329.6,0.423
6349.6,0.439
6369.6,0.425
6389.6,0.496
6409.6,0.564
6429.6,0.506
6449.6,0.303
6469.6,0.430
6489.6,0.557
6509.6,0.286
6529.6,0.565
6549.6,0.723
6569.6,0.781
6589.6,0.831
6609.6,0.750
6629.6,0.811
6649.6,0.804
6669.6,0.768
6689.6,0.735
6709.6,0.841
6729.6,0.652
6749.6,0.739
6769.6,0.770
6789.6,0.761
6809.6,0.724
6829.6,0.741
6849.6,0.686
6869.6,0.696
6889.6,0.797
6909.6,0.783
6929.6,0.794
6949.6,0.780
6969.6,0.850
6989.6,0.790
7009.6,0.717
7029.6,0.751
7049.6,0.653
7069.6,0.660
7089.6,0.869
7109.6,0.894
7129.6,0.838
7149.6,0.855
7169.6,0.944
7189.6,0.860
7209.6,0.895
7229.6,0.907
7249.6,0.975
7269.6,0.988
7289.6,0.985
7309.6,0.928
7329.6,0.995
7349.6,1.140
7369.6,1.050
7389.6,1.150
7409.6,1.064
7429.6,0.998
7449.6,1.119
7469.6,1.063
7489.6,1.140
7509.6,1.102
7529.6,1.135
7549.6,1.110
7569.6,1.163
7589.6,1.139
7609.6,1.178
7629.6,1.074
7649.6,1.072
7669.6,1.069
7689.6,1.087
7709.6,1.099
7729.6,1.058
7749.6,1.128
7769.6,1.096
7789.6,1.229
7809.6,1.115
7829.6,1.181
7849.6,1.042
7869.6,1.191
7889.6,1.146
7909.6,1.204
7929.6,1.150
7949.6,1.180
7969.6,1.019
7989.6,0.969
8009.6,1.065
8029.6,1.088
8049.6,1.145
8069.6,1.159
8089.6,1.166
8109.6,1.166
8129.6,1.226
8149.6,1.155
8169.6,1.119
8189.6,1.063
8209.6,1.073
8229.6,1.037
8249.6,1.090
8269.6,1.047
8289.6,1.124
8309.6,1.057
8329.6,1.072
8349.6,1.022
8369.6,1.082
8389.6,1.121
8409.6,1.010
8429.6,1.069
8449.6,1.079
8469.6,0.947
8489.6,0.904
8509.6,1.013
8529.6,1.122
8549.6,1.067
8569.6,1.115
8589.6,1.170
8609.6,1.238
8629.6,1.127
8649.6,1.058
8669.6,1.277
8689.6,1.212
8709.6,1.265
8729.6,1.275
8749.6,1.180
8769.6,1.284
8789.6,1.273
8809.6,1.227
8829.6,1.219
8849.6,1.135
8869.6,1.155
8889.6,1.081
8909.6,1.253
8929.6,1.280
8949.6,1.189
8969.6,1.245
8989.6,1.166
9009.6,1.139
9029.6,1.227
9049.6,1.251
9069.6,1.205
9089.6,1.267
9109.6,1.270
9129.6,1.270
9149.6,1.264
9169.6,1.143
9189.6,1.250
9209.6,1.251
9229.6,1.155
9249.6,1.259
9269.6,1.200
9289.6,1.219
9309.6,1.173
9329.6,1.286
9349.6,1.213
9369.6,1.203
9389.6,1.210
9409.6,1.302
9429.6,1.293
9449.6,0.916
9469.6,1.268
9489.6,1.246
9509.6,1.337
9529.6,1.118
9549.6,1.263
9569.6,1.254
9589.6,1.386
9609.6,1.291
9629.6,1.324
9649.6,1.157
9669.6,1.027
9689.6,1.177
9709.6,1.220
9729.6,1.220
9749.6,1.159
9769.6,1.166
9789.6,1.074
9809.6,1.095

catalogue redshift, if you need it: 0.64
